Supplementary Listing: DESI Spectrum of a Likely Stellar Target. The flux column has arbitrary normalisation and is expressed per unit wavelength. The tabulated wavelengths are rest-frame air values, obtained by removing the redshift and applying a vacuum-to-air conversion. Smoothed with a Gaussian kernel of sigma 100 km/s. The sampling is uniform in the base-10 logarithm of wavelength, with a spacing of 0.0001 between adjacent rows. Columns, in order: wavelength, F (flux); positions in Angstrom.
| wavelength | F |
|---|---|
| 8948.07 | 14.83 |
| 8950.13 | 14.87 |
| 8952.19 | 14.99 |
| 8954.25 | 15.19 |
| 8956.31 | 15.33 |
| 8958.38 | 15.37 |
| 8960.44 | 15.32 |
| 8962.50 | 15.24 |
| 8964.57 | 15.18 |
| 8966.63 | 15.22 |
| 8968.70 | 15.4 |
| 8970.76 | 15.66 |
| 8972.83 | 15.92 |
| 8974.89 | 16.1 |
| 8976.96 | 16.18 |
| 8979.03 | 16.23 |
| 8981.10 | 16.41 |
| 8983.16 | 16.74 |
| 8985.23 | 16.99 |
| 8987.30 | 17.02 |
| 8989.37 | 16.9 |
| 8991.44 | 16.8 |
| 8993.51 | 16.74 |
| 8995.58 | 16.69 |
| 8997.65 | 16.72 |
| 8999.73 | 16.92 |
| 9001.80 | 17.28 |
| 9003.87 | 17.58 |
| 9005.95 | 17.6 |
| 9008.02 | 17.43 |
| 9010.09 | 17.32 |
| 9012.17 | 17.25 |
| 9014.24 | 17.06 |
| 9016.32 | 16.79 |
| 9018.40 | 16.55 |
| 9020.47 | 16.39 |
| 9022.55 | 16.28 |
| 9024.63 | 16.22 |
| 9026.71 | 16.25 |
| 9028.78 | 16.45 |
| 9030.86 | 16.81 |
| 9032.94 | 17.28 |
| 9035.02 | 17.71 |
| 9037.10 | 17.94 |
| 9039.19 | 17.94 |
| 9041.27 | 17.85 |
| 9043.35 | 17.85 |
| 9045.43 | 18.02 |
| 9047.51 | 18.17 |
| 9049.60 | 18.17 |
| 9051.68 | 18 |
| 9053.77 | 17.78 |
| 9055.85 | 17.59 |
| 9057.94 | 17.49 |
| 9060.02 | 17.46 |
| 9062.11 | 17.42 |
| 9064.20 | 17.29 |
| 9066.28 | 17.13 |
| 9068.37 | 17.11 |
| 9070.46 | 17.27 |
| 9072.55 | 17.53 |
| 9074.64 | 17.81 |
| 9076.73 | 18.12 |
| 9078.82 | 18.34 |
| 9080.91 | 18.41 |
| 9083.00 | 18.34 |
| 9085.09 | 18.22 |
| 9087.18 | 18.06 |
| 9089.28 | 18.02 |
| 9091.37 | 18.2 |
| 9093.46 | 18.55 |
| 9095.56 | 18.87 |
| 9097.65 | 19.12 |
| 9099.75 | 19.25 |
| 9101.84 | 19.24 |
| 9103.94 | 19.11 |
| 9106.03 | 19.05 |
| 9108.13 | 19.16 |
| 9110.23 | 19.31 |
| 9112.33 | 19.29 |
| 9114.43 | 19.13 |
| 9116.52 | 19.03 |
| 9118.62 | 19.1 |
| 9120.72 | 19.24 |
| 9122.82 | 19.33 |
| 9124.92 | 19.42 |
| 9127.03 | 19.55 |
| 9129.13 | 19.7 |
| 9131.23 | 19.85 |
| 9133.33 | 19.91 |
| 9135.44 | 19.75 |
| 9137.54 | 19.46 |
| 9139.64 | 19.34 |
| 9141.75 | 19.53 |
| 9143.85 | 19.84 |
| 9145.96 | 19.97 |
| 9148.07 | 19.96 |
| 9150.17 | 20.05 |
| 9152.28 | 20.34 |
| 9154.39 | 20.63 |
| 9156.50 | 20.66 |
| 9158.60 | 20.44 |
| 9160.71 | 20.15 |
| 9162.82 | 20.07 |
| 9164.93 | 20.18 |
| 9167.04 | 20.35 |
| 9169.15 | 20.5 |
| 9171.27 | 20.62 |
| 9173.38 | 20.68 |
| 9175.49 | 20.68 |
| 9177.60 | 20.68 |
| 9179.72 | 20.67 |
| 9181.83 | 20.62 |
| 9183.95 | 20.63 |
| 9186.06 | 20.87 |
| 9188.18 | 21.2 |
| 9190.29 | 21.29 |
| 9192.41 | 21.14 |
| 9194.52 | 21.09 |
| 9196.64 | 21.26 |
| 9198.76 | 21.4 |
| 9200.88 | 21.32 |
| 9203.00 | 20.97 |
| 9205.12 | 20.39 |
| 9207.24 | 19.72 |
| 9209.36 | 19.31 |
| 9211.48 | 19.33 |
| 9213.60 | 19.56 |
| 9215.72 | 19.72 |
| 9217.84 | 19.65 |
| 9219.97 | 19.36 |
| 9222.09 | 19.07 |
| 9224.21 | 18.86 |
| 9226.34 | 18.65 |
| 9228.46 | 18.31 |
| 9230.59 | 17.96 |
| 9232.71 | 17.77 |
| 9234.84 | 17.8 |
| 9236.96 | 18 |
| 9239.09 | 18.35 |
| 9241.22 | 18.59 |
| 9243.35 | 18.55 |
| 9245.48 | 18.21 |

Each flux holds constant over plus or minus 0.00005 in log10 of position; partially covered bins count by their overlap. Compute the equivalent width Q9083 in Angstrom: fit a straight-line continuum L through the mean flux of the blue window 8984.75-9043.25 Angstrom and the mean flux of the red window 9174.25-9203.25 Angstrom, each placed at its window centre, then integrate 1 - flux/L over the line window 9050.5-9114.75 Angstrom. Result 1.2 Angstrom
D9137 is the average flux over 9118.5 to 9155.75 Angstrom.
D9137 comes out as 19.7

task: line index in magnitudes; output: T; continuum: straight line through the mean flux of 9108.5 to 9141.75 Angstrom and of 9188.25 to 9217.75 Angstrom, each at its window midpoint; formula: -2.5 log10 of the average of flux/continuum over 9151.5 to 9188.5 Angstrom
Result -0.027 mag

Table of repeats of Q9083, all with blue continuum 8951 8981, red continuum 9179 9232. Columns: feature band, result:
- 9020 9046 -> -0.52 Angstrom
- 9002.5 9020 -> -0.83 Angstrom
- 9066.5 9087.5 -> -0.28 Angstrom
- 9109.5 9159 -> -2.55 Angstrom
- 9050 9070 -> -0.20 Angstrom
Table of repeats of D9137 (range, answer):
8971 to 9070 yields 17.1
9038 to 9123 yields 18.3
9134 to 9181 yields 20.2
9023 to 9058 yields 17.5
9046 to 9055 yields 18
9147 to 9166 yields 20.3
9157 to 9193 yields 20.6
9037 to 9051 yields 18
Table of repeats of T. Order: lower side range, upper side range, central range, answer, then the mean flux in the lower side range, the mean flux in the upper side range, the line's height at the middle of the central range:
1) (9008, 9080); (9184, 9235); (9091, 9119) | -0.044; 17.4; 19.9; 18.3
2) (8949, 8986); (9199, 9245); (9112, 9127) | -0.088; 15.7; 19.1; 17.7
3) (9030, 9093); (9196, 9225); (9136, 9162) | -0.053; 17.8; 20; 19.1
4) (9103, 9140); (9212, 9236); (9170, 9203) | -0.105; 19.4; 18.8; 19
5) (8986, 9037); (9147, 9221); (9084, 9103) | -0.001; 16.9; 20.4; 18.6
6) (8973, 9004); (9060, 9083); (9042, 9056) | -0.034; 16.7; 17.7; 17.4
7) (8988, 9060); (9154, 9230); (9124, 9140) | -0.026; 17.2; 20.3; 19.2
